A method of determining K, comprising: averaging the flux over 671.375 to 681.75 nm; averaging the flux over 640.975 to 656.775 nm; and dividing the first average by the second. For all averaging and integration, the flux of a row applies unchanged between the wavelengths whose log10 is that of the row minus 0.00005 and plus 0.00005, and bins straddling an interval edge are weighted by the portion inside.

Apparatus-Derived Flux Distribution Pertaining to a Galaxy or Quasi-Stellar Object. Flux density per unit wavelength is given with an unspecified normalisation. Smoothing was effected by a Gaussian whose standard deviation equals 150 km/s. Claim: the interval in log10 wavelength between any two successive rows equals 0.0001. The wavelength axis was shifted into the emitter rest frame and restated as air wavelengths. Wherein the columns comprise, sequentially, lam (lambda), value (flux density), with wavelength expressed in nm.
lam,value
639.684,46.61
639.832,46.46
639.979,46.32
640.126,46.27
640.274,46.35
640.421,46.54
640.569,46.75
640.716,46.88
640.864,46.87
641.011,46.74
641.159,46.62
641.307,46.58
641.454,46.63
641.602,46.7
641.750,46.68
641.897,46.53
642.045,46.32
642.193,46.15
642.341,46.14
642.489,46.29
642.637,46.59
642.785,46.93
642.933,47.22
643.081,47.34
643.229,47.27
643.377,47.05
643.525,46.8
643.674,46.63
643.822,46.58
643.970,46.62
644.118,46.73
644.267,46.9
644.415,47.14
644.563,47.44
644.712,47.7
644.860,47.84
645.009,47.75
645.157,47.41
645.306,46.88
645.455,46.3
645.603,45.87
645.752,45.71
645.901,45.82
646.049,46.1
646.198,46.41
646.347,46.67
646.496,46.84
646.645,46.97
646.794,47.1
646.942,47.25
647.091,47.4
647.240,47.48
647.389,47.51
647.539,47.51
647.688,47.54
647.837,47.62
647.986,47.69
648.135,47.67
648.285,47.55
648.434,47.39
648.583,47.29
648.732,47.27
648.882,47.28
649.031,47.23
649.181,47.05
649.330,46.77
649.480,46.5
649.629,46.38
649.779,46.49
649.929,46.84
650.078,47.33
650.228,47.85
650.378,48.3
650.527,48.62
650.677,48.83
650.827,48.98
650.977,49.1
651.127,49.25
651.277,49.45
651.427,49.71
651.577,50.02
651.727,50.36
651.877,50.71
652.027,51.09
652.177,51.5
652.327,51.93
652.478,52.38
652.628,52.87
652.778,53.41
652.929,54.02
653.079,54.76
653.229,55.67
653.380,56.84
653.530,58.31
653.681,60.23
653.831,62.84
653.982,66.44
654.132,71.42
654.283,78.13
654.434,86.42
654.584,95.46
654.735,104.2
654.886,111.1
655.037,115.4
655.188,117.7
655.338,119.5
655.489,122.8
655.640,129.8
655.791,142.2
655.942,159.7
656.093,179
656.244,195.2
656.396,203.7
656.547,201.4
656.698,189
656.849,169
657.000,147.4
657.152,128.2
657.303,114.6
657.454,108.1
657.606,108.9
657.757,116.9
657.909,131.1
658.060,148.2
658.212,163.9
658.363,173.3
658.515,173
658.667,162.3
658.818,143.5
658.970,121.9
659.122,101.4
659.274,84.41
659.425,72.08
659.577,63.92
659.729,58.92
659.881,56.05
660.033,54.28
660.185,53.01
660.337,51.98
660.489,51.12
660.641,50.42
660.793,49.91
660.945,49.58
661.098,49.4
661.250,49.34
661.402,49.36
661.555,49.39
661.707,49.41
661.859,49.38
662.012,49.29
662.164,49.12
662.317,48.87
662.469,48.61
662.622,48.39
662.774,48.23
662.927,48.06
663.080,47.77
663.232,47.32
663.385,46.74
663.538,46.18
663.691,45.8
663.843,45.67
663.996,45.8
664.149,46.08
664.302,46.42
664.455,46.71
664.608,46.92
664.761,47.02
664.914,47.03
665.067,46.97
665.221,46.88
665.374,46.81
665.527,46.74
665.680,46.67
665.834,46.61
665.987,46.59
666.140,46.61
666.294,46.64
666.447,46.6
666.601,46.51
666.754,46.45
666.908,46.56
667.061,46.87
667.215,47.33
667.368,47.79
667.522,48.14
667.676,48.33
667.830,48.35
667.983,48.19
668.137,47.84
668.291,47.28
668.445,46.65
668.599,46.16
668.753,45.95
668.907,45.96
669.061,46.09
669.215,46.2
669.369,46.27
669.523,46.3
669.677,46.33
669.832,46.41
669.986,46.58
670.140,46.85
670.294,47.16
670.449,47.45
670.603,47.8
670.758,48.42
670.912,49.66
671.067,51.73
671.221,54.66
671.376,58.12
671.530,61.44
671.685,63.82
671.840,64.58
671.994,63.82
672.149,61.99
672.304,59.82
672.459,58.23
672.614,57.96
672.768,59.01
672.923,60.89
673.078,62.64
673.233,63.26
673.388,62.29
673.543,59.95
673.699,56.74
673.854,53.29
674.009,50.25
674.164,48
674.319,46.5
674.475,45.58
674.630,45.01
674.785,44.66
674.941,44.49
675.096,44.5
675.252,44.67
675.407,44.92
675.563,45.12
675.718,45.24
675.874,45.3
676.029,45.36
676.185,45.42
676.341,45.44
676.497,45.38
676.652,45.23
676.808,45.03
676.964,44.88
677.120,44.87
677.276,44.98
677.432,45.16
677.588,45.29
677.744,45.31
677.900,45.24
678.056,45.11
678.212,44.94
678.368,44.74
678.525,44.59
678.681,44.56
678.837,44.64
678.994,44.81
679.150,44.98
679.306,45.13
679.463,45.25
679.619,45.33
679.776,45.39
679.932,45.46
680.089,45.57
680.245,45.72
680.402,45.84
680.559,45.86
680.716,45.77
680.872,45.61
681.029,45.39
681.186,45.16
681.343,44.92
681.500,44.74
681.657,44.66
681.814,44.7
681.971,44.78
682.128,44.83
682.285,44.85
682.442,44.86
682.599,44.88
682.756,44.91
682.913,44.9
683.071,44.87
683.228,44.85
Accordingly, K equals 0.77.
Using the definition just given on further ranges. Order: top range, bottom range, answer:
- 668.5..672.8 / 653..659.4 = 0.43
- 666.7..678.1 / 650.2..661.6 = 0.55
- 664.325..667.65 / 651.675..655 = 0.71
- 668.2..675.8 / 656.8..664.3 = 0.65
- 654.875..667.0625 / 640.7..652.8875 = 1.76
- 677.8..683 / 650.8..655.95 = 0.61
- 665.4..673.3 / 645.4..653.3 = 1.05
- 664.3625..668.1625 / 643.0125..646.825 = 1.01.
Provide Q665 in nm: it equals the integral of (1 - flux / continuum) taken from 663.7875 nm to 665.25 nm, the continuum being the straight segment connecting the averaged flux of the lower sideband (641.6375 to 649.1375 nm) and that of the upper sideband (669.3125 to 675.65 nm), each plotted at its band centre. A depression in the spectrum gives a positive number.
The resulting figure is 0.13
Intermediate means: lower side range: 47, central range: 46.5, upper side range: 52.6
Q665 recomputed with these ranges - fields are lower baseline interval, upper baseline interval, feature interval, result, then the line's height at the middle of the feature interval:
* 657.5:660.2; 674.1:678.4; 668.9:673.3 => 0.69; 64.9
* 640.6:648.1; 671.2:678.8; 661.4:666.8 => 0.22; 49.3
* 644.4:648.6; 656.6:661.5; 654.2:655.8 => -0.48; 84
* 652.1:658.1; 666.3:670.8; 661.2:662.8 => 0.58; 76.7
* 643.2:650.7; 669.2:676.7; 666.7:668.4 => 0.10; 50.6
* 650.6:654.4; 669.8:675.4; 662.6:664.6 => 0.28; 54.4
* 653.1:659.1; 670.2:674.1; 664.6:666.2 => 0.72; 85.4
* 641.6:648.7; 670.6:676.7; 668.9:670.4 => 0.16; 51.8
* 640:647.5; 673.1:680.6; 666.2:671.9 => -0.26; 46.9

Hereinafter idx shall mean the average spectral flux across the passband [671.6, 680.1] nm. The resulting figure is 49.5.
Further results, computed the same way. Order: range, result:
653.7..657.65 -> 127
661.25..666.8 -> 47.4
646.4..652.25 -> 48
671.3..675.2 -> 55.8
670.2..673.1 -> 56.6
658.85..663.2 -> 58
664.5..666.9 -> 46.7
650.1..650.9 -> 48.4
